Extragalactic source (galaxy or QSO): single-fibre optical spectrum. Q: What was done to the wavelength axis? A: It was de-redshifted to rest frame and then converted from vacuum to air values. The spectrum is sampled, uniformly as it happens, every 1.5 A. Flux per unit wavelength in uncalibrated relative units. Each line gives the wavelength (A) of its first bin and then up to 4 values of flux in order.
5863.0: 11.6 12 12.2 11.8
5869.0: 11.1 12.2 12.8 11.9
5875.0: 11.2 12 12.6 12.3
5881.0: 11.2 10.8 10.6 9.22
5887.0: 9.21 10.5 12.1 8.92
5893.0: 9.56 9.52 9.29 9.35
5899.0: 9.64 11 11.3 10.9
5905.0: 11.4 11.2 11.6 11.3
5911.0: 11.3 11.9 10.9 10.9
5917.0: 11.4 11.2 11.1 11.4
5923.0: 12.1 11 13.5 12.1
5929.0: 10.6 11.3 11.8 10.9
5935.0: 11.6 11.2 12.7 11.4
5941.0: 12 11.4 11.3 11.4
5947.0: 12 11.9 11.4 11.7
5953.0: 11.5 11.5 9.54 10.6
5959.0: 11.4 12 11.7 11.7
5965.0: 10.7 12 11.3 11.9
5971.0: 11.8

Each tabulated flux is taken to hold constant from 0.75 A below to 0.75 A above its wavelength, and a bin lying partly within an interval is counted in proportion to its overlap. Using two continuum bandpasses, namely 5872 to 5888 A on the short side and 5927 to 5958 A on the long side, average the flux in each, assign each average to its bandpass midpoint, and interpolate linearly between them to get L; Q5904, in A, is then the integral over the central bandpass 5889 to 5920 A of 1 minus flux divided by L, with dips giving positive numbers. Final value 1.46 A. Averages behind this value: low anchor 11.2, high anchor 11.4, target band 10.7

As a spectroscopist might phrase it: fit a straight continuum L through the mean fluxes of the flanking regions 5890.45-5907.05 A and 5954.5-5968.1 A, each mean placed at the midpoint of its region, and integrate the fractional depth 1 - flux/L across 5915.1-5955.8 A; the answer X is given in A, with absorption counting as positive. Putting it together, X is -2.8 A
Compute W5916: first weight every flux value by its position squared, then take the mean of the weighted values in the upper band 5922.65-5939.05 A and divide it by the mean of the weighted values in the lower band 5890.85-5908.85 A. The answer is 1.14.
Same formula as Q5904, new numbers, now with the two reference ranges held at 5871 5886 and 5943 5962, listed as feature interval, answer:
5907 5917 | 0.1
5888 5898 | 1.4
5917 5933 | -0.2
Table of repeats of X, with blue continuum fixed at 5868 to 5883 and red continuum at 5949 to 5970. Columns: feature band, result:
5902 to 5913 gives 0.3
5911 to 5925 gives 0.3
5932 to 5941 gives -0.1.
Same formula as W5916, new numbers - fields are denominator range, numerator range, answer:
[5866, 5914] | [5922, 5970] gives 1.07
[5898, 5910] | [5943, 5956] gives 1.06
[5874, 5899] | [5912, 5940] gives 1.11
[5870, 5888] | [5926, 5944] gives 1.05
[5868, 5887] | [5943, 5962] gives 1.02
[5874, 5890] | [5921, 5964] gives 1.07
